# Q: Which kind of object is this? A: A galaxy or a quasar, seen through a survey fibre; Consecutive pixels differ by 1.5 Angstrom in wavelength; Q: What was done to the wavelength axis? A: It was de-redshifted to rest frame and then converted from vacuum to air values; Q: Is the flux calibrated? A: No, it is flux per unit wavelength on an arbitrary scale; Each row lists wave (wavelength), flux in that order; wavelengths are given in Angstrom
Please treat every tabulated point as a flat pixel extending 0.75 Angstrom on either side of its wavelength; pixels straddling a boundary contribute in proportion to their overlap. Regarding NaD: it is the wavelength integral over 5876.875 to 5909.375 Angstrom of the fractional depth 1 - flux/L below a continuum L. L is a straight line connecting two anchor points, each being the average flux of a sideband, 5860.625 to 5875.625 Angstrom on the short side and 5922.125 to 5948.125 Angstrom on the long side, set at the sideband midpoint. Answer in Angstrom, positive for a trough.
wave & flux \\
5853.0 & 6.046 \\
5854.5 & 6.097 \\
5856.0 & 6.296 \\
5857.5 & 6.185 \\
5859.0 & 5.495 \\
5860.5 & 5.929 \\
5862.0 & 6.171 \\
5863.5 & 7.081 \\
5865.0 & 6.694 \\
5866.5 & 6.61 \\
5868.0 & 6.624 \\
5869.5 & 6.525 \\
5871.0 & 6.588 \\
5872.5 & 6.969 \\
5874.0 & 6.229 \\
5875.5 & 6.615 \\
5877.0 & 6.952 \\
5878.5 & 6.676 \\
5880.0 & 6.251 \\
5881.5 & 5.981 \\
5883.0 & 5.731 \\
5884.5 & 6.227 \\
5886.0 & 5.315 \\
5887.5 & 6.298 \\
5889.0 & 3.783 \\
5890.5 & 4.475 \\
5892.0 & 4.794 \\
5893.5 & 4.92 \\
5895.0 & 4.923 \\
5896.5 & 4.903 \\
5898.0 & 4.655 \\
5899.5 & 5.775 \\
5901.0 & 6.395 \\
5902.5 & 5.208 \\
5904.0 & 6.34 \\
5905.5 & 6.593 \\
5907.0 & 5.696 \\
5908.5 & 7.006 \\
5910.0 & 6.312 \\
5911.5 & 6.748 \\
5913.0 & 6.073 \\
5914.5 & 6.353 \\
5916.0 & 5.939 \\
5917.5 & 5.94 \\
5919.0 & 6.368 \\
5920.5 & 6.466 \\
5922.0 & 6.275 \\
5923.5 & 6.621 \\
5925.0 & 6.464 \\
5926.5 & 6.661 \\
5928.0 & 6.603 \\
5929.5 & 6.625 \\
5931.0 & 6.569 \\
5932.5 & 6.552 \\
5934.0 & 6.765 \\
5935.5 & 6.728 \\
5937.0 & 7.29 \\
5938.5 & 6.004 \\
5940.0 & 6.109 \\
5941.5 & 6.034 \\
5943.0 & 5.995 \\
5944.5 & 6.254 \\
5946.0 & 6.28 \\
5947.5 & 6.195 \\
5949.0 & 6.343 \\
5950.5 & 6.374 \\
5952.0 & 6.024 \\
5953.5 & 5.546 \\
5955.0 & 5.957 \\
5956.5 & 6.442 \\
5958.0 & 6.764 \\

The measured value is 4.4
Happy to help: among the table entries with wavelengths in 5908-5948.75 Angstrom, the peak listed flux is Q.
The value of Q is 7.29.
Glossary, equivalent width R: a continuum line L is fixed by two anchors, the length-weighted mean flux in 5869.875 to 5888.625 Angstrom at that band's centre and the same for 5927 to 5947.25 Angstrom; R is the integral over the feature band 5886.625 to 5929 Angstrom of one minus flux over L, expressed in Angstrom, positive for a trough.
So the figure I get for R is 3.2 Angstrom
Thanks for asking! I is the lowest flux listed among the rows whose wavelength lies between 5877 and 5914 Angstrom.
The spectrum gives 3.783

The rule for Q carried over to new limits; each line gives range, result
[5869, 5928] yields 7.006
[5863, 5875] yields 7.081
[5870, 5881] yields 6.969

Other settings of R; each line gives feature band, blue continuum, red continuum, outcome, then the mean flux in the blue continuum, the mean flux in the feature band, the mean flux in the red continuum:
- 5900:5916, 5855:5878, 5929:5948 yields 0.5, 6.46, 6.25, 6.42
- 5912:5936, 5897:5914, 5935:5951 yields -1.0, 6.06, 6.44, 6.32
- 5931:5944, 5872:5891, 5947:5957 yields -0.8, 5.97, 6.44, 6.12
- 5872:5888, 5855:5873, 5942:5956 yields 0.2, 6.42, 6.28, 6.11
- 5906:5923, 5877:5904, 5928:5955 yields -1.2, 5.5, 6.3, 6.33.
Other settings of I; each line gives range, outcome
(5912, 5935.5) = 5.939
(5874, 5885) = 5.731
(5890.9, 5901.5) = 4.655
